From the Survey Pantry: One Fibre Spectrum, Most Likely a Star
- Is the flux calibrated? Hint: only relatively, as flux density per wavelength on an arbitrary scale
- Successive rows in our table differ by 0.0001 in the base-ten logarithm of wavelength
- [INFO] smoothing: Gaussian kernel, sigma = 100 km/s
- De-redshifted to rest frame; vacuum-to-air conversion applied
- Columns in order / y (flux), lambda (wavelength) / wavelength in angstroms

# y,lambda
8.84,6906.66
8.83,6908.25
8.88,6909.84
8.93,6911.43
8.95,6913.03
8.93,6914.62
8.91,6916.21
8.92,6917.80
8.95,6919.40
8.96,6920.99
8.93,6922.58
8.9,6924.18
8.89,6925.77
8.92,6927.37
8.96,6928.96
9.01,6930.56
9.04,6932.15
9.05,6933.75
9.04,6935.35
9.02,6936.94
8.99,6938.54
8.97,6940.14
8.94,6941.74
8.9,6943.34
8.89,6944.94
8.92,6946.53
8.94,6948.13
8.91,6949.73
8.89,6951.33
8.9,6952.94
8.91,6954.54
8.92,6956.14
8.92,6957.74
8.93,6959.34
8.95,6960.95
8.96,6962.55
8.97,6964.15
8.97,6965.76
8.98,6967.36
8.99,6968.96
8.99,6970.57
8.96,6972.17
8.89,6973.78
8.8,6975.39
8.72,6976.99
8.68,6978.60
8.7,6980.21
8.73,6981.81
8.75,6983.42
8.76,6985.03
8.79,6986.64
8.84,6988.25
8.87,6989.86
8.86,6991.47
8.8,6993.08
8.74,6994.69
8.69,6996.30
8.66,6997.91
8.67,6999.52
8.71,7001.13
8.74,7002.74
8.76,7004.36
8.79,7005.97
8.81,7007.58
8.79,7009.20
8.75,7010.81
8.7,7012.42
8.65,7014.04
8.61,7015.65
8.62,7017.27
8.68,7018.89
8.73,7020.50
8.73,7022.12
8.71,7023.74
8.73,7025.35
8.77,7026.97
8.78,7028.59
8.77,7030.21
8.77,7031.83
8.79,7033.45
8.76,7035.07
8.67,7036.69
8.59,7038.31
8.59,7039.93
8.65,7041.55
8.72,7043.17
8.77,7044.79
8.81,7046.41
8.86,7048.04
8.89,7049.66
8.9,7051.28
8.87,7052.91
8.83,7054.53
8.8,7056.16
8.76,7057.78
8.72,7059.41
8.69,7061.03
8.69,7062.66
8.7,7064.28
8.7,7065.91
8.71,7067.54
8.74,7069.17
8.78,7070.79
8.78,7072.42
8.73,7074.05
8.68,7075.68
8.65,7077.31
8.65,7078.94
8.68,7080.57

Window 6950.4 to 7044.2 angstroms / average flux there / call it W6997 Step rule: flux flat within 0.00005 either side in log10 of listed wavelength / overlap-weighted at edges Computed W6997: 8.79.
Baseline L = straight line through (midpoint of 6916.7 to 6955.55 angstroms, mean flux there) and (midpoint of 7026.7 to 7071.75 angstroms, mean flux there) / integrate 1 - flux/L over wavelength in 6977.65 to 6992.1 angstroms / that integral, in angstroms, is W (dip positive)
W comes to 0.15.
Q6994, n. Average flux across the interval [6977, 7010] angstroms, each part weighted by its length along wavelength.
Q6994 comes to 8.75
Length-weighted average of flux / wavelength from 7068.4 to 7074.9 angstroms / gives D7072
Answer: 8.76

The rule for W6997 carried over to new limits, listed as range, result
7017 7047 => 8.72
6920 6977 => 8.94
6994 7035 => 8.73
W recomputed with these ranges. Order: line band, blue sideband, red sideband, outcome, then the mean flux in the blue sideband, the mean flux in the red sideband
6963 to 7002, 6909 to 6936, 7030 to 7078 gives 0.2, 8.95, 8.75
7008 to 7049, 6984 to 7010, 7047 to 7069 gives 0.2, 8.77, 8.77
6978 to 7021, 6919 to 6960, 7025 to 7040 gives 0.3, 8.95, 8.72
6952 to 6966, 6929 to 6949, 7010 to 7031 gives 0.0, 8.98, 8.71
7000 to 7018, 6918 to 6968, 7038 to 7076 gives 0.2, 8.95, 8.75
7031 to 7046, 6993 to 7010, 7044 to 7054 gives 0.2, 8.74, 8.85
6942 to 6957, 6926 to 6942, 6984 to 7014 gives 0.0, 8.99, 8.76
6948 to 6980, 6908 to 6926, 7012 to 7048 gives -0.3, 8.92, 8.71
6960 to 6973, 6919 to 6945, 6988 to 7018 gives -0.2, 8.96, 8.74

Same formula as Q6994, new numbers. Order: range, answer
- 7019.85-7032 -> 8.74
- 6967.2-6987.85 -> 8.82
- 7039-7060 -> 8.78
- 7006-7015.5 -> 8.74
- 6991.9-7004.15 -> 8.72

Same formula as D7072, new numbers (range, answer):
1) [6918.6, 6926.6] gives 8.92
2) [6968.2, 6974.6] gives 8.95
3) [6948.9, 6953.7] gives 8.88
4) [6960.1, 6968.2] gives 8.97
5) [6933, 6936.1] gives 9.04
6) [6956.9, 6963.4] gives 8.94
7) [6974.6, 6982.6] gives 8.73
